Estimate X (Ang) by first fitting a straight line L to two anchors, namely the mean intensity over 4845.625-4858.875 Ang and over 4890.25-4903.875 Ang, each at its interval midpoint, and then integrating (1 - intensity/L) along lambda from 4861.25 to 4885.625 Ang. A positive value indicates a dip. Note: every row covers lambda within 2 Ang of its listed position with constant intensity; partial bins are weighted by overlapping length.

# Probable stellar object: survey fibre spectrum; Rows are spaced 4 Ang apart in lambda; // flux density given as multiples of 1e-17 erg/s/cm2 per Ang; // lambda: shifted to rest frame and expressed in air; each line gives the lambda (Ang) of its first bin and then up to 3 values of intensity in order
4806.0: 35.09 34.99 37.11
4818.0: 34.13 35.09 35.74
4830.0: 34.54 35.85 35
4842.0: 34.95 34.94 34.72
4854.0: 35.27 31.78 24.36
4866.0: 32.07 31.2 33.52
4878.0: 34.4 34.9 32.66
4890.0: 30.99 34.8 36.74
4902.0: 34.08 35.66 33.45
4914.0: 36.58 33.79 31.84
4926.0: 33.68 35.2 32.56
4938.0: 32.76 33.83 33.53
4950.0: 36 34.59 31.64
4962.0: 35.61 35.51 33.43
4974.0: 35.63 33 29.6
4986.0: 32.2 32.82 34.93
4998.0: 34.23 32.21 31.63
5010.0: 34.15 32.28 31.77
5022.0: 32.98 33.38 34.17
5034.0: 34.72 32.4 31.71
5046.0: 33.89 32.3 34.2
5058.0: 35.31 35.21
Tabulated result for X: 1.62 Ang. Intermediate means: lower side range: 34.3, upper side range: 34.7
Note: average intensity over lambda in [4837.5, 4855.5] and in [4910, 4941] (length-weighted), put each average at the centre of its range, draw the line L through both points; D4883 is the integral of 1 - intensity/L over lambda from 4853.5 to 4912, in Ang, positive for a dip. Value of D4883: 2.4 Ang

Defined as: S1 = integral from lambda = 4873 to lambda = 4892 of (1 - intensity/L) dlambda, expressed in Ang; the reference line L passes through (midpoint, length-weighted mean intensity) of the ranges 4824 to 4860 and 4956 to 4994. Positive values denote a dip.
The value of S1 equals 0.6 Ang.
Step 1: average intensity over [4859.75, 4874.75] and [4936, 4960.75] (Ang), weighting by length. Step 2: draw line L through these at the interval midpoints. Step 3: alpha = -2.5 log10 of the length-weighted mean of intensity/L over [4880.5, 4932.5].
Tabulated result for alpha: -0.08 mag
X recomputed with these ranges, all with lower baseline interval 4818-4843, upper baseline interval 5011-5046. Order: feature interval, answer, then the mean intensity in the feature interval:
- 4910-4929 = 0.11 Ang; 34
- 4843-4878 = 2.38 Ang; 32.4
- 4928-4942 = 0.19 Ang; 33.6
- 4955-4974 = -0.31 Ang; 34.2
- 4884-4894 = 0.60 Ang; 32.4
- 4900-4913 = -0.10 Ang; 34.6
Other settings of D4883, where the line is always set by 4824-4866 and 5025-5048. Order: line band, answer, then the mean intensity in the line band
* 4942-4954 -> -0.39 Ang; 34.6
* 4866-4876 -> 0.39 Ang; 32.3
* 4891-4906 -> -0.64 Ang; 35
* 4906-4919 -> -0.50 Ang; 34.8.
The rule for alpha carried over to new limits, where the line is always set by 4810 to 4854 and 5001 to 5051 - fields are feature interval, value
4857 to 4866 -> 0.22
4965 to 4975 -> -0.04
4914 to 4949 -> 0.01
